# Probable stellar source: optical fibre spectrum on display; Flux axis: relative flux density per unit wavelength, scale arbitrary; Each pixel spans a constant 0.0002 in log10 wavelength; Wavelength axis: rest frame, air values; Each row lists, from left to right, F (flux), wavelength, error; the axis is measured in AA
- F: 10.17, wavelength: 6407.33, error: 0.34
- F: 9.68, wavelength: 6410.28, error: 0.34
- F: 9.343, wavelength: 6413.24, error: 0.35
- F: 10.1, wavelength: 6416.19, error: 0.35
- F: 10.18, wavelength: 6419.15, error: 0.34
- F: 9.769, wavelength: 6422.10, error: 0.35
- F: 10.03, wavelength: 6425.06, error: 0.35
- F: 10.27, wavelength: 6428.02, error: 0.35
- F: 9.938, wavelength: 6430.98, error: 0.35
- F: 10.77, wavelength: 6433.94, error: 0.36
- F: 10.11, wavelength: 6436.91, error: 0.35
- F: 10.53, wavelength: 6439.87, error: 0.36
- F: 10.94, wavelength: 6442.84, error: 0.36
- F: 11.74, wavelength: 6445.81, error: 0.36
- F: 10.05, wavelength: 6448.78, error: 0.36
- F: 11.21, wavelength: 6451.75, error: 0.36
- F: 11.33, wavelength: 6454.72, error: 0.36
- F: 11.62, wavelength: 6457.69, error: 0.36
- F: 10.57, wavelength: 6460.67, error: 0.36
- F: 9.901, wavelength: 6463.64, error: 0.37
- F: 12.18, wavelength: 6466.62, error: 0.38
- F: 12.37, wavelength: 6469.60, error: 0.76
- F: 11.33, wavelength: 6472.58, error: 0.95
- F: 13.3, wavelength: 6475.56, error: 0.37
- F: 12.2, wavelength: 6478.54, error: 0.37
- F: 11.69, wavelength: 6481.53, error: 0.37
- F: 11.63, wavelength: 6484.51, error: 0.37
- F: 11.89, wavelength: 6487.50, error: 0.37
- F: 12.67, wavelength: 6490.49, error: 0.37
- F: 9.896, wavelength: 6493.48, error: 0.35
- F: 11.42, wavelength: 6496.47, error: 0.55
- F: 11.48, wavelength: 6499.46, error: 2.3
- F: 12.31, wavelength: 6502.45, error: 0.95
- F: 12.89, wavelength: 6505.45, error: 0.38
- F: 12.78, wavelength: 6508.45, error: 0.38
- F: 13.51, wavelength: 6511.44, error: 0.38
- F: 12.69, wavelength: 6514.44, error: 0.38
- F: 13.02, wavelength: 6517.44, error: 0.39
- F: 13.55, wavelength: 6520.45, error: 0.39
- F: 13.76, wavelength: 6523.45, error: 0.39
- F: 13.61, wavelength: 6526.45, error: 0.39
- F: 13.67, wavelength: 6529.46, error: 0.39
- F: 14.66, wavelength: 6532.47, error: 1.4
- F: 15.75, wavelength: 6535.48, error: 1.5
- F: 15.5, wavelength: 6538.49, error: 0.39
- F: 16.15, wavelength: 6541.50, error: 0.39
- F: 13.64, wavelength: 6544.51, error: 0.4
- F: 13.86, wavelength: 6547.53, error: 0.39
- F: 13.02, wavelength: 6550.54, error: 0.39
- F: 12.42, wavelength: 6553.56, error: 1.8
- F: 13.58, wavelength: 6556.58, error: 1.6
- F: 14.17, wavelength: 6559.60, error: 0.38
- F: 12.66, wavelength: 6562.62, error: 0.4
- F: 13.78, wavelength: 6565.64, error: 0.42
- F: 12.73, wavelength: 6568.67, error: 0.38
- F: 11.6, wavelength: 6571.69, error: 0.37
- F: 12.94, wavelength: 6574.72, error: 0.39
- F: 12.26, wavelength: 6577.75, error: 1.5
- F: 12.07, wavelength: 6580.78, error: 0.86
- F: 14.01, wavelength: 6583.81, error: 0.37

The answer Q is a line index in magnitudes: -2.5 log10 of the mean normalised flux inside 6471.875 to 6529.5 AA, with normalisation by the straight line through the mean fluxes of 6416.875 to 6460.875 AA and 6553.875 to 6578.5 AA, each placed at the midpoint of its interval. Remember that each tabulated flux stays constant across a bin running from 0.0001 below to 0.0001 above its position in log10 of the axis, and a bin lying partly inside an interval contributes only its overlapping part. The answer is -0.06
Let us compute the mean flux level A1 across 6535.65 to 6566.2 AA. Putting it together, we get 14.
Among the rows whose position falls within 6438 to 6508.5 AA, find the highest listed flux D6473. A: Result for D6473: 13.3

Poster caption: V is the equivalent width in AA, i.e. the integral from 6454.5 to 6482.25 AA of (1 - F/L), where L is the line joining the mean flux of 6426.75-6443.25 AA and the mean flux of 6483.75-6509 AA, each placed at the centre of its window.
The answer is -1.2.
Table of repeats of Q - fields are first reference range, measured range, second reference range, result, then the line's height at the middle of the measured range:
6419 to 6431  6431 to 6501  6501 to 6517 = 0.008 mag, 11.4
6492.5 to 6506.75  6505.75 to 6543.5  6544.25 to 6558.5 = -0.128 mag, 12.4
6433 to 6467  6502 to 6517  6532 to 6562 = 0.003 mag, 12.9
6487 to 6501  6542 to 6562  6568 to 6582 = -0.127 mag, 12.1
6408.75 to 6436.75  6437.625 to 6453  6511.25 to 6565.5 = -0.009 mag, 10.8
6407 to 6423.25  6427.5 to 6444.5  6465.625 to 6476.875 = 0.032 mag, 10.8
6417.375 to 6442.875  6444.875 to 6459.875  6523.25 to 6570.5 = -0.019 mag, 10.9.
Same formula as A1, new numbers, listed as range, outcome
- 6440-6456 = 11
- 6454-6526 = 12.1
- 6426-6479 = 11.1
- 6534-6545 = 15.4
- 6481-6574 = 13.1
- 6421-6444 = 10.3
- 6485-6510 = 11.9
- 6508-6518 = 13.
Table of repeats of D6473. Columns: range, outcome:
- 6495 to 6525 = 13.76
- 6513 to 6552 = 16.15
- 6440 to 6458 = 11.74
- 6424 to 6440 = 10.77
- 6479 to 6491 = 12.67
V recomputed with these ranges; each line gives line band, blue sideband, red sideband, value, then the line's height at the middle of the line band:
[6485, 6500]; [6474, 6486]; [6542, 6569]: 1.1 AA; 12.4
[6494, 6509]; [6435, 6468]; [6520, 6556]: 0.9 AA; 12.8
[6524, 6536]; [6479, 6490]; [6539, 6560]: -0.9 AA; 13.3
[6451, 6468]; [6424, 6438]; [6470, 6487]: 0.3 AA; 11.3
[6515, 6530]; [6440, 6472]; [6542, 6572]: -1.1 AA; 12.6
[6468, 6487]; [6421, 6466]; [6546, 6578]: -1.3 AA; 11.3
